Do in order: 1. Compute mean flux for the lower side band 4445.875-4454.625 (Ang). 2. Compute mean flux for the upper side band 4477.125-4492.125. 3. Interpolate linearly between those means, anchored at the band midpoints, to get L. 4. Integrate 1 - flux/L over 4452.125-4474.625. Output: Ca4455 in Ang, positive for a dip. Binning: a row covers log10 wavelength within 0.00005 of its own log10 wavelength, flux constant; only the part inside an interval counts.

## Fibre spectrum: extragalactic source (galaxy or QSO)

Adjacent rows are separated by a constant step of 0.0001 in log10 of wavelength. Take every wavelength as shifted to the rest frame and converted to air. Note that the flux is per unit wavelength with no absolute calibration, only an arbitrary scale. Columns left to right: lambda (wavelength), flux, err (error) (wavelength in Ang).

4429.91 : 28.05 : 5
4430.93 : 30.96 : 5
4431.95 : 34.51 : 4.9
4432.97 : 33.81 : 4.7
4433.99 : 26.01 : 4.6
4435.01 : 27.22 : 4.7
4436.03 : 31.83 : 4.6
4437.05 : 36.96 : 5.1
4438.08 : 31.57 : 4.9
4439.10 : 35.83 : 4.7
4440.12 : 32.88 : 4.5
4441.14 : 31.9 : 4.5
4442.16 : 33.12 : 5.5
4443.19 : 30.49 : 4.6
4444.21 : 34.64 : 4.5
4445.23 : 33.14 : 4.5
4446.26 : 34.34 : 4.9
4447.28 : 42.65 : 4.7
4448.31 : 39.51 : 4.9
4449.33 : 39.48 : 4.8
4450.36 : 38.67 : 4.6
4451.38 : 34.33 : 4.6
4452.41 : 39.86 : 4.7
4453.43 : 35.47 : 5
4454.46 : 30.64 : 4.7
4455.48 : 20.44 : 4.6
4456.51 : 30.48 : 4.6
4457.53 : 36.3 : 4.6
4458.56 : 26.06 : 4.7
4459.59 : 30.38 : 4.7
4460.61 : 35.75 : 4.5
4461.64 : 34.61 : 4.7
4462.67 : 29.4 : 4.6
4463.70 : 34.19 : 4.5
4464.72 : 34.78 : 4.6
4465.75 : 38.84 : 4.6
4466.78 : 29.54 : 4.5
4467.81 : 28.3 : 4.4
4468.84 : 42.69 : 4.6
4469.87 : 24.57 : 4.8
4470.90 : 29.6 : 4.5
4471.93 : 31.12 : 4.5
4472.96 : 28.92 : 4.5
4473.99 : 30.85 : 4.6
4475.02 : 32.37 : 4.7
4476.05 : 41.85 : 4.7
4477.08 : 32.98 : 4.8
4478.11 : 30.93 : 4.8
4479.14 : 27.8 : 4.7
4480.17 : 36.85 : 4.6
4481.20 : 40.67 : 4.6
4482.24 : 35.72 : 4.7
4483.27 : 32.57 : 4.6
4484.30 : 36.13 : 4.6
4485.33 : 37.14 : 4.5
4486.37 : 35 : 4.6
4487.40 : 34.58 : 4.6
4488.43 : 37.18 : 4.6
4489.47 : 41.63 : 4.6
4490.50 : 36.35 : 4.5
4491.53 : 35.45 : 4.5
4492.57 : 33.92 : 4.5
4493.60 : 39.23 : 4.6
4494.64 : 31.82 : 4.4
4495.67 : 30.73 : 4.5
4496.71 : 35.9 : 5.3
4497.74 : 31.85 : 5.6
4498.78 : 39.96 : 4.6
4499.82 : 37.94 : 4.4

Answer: 3.0 Ang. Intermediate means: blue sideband 37.5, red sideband 35.5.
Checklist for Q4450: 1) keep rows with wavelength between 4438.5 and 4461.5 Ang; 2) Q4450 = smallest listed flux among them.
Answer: 20.44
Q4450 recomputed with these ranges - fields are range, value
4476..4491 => 27.8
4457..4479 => 24.57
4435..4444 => 27.22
